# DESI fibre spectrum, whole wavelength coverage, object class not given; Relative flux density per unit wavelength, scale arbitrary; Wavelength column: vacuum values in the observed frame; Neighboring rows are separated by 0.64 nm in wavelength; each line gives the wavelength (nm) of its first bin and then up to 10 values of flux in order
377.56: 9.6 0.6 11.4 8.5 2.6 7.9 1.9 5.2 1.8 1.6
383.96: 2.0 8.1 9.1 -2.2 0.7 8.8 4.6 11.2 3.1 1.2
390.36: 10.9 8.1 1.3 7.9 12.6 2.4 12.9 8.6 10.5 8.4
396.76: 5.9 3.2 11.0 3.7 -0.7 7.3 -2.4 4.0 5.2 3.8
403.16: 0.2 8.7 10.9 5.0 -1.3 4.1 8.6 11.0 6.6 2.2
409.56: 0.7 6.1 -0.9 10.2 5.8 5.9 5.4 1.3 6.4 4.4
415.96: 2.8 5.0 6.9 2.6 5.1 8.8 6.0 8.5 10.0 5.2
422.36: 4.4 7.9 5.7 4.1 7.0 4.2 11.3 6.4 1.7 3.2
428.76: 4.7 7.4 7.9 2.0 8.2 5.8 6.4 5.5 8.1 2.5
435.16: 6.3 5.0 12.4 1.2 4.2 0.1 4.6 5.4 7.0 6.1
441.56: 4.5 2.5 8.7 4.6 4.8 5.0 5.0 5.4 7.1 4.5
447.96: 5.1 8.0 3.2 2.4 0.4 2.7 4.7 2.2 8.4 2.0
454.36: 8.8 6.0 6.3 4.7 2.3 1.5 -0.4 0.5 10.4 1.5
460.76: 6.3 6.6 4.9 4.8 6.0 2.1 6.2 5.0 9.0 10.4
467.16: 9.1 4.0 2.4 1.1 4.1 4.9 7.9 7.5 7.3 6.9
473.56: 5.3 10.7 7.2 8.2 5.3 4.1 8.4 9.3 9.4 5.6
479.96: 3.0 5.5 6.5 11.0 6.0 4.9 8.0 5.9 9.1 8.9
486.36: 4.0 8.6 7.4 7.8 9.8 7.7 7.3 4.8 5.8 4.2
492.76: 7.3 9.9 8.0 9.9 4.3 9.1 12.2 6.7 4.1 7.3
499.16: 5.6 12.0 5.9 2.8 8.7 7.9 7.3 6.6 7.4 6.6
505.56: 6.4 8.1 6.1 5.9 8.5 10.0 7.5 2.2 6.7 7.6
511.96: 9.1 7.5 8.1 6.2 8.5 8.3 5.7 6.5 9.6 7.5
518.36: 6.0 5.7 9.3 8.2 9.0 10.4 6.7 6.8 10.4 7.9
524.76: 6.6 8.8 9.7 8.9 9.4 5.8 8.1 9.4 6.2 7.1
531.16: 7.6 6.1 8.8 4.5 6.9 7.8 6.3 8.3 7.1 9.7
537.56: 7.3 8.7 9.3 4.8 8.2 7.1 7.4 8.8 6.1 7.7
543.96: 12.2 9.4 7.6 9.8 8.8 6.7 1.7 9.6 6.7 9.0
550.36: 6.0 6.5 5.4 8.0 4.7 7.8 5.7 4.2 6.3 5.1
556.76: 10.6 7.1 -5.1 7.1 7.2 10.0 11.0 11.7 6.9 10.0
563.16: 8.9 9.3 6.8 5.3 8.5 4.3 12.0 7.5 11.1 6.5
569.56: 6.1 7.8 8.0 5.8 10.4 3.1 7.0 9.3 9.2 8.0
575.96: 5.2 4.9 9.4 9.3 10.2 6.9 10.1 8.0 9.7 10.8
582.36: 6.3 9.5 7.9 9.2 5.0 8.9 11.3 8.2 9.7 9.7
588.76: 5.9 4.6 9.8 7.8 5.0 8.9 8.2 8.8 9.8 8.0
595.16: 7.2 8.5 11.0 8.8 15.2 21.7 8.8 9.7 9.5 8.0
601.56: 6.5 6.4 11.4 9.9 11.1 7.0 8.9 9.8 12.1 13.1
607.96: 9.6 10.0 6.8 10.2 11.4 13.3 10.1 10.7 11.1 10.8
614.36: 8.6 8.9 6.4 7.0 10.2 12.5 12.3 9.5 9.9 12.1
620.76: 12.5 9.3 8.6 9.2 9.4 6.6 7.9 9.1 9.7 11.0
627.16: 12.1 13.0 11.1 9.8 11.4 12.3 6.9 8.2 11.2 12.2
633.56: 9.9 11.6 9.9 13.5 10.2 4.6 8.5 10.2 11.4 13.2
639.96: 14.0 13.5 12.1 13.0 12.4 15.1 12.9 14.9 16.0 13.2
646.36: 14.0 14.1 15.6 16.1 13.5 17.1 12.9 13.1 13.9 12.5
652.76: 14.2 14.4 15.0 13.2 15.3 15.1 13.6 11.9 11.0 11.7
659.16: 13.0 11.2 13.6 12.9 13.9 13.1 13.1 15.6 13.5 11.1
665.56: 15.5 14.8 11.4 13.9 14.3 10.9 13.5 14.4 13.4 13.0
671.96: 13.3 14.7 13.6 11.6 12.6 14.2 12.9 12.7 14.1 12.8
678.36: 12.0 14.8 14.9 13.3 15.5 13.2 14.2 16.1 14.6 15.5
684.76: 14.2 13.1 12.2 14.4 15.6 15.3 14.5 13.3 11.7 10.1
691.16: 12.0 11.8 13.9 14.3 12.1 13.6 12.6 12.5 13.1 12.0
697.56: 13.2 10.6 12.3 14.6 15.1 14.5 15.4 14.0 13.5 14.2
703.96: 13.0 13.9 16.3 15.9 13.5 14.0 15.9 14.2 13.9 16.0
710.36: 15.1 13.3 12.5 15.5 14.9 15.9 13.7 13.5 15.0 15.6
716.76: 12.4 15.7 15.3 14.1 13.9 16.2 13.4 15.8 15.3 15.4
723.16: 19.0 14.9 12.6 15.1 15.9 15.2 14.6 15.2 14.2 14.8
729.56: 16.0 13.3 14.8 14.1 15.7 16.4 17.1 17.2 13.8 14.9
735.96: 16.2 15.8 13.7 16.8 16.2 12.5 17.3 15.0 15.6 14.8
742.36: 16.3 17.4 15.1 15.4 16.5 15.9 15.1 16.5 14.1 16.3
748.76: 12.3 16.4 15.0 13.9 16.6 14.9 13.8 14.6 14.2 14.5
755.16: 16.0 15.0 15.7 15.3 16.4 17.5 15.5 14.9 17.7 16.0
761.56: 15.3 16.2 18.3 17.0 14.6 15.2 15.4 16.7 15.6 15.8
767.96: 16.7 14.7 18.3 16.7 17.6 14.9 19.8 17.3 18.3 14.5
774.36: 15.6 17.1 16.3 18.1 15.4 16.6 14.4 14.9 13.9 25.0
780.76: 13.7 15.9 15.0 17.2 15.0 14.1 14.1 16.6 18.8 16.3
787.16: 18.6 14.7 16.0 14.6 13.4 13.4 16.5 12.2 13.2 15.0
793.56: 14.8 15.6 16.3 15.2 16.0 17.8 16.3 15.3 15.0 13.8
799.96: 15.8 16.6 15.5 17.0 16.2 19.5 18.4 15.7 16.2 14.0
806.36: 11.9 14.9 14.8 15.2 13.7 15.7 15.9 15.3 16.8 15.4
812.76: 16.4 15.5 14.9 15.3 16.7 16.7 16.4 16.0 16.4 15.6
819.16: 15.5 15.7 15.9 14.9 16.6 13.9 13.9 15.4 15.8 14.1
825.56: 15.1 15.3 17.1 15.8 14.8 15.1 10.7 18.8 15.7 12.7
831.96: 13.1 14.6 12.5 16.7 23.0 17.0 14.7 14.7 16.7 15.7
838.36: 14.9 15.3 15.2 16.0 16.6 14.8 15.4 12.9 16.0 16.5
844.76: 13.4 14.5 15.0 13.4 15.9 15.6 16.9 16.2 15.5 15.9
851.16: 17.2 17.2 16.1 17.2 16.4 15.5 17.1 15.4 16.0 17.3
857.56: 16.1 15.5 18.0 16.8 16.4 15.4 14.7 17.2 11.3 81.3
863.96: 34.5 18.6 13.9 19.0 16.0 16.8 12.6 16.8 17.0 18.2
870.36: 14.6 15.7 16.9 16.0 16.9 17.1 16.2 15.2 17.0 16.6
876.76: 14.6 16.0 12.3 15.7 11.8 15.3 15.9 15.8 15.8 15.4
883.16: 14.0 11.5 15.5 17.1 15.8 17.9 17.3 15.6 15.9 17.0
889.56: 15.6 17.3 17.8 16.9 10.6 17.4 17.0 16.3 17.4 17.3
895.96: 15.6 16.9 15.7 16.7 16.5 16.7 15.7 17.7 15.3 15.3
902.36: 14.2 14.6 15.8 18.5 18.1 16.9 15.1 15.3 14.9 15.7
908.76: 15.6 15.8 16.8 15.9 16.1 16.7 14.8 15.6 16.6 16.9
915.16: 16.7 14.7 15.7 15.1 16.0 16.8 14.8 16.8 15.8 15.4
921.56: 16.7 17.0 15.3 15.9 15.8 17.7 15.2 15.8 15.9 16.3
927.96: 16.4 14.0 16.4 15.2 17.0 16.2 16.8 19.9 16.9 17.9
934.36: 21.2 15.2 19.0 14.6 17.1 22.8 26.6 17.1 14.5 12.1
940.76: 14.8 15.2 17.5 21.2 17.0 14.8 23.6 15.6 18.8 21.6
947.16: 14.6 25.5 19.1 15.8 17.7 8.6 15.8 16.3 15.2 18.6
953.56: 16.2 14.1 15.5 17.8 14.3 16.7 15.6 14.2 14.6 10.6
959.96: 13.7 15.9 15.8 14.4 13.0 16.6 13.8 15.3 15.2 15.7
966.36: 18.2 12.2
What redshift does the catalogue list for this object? 0.604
